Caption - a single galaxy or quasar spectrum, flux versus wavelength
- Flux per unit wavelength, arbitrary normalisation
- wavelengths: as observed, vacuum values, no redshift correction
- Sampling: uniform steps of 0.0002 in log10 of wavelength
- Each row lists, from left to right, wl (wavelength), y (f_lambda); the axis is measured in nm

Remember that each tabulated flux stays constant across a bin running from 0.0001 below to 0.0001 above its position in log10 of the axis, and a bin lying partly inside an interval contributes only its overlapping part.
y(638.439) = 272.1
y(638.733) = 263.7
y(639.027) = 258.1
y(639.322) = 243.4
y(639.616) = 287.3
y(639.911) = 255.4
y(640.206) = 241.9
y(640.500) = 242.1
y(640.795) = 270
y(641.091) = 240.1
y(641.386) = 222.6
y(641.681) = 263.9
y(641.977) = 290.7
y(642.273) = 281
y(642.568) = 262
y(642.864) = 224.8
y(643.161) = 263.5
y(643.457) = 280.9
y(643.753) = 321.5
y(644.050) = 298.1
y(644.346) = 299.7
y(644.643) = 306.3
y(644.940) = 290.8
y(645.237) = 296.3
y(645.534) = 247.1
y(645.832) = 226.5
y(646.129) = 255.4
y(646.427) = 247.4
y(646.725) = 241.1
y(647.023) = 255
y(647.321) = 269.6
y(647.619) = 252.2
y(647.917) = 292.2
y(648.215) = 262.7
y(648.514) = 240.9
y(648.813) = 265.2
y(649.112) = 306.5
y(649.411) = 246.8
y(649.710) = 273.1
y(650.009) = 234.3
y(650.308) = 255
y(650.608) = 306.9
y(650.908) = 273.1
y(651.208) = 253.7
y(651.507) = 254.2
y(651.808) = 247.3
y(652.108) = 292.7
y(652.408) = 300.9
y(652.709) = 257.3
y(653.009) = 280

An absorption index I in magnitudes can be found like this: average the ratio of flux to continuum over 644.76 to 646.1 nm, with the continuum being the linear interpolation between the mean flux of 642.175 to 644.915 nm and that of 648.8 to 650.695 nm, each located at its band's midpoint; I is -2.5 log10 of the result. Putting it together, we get 0.05 mag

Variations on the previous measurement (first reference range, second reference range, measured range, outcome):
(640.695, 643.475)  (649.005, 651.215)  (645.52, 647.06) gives 0.08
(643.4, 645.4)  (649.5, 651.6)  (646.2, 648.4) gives 0.09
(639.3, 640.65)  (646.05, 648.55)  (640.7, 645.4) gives -0.08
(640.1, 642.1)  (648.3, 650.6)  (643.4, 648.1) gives -0.06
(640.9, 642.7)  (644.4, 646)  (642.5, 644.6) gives -0.05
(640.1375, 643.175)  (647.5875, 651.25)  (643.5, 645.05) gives -0.17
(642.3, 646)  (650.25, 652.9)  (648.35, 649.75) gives 0.03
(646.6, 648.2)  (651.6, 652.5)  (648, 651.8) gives 0.03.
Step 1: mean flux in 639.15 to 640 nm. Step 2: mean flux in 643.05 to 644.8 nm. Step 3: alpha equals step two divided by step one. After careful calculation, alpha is 1.13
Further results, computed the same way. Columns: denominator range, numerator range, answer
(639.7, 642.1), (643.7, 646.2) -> 1.11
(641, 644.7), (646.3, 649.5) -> 0.96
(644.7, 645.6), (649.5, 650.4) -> 0.89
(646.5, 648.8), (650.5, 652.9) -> 1.05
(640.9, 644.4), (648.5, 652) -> 0.98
